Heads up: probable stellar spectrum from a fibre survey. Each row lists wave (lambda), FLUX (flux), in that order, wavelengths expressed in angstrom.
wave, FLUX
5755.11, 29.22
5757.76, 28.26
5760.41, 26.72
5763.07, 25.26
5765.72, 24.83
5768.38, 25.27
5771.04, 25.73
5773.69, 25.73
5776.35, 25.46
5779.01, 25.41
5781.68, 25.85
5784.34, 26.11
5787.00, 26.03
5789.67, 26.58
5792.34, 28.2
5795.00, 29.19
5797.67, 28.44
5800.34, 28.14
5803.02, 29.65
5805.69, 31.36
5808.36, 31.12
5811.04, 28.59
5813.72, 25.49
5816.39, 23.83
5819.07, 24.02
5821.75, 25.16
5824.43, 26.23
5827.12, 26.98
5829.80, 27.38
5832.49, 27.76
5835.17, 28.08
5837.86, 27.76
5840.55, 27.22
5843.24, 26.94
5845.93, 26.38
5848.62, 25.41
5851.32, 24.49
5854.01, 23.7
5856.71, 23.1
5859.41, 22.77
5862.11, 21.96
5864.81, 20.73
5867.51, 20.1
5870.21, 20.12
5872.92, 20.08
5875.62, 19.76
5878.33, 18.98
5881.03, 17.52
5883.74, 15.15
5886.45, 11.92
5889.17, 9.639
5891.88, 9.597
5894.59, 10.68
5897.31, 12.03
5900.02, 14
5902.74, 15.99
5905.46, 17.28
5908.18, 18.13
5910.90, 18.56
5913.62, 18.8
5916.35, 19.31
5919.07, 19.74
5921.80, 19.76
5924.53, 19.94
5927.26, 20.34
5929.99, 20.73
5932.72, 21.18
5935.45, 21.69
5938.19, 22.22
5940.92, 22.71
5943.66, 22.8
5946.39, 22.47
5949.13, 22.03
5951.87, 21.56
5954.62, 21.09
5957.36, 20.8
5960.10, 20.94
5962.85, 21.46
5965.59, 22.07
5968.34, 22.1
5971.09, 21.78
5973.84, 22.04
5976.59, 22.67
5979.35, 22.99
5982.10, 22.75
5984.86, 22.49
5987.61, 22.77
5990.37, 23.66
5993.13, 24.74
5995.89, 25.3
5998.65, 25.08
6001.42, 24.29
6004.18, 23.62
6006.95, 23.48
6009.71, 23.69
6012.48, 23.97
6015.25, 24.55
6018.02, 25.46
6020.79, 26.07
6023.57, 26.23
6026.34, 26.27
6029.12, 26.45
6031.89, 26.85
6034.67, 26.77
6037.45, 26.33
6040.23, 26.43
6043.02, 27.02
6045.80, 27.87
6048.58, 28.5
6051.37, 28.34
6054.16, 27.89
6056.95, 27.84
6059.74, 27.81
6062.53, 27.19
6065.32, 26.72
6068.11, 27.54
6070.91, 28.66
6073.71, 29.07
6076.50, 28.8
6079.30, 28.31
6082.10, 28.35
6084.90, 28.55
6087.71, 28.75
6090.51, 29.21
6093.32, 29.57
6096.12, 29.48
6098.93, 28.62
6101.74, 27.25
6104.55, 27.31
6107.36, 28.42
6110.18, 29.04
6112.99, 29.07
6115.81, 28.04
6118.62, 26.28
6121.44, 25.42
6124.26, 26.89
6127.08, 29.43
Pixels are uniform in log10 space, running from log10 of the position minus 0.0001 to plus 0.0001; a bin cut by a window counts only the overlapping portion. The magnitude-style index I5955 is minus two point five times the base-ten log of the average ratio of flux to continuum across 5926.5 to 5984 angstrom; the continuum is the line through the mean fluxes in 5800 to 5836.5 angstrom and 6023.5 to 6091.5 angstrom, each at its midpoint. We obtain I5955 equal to 0.25 mag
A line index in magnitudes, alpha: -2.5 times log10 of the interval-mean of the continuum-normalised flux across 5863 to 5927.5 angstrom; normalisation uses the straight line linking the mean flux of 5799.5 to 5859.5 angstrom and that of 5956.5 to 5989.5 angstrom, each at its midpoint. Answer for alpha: 0.400 mag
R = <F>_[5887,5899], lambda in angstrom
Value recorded 10.7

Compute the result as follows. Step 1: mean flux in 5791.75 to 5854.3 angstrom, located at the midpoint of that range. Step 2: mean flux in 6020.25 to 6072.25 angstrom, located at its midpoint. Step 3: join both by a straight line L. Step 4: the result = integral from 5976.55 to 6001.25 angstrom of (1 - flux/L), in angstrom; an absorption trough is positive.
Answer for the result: 3.19 angstrom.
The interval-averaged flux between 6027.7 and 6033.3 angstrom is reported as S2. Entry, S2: 26.7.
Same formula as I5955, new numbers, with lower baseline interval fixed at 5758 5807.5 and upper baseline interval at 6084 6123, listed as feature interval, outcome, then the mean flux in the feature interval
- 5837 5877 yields 0.17 mag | 23.3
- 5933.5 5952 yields 0.23 mag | 22.2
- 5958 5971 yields 0.27 mag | 21.6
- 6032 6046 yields 0.05 mag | 26.8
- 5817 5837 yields 0.03 mag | 26.4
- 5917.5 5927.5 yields 0.35 mag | 19.9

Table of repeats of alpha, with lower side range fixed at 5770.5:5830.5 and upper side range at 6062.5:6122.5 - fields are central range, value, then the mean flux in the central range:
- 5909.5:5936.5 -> 0.35 mag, 20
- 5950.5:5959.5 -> 0.29 mag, 21.1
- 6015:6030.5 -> 0.08 mag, 25.9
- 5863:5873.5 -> 0.32 mag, 20.3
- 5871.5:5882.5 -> 0.39 mag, 19.1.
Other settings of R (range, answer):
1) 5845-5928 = 18.5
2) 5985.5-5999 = 24.2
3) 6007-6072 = 26.6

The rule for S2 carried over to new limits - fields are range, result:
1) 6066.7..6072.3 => 28.1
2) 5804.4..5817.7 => 28.1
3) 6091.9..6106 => 28.4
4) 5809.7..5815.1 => 27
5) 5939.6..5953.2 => 22.3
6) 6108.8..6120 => 28.1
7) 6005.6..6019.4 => 24.2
